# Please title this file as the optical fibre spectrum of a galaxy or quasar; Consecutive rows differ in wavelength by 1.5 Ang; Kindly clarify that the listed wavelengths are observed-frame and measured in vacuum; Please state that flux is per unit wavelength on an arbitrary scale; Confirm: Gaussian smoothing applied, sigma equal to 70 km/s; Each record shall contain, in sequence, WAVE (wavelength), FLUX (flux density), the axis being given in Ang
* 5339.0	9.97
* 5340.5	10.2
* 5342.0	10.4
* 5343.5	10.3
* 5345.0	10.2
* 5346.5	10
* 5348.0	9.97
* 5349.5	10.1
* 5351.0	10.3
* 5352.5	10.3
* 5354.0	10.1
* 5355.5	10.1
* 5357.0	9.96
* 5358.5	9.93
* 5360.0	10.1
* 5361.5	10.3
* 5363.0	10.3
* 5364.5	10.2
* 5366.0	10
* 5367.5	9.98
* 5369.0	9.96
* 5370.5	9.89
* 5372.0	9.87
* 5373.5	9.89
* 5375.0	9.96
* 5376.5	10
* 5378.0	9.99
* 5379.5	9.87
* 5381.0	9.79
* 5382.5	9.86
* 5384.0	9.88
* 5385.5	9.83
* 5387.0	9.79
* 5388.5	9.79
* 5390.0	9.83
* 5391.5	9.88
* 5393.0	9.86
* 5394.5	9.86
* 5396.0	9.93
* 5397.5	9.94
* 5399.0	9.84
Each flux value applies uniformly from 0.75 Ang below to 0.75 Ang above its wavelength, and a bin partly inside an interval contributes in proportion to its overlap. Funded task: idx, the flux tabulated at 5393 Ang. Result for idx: 9.86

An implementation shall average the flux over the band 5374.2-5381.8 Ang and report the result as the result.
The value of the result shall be 9.92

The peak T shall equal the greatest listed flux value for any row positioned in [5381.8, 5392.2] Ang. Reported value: 9.88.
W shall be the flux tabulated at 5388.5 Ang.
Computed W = 9.79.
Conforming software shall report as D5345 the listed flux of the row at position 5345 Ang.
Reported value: 10.2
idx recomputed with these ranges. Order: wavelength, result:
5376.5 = 10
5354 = 10.1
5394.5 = 9.86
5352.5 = 10.3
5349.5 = 10.1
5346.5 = 10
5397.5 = 9.94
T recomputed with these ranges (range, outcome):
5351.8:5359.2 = 10.3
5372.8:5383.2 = 10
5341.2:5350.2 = 10.4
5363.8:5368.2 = 10.2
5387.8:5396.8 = 9.93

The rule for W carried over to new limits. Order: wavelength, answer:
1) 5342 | 10.4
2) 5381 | 9.79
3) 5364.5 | 10.2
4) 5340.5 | 10.2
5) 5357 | 9.96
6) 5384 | 9.88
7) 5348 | 9.97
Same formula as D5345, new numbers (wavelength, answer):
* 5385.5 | 9.83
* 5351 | 10.3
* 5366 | 10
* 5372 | 9.87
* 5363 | 10.3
